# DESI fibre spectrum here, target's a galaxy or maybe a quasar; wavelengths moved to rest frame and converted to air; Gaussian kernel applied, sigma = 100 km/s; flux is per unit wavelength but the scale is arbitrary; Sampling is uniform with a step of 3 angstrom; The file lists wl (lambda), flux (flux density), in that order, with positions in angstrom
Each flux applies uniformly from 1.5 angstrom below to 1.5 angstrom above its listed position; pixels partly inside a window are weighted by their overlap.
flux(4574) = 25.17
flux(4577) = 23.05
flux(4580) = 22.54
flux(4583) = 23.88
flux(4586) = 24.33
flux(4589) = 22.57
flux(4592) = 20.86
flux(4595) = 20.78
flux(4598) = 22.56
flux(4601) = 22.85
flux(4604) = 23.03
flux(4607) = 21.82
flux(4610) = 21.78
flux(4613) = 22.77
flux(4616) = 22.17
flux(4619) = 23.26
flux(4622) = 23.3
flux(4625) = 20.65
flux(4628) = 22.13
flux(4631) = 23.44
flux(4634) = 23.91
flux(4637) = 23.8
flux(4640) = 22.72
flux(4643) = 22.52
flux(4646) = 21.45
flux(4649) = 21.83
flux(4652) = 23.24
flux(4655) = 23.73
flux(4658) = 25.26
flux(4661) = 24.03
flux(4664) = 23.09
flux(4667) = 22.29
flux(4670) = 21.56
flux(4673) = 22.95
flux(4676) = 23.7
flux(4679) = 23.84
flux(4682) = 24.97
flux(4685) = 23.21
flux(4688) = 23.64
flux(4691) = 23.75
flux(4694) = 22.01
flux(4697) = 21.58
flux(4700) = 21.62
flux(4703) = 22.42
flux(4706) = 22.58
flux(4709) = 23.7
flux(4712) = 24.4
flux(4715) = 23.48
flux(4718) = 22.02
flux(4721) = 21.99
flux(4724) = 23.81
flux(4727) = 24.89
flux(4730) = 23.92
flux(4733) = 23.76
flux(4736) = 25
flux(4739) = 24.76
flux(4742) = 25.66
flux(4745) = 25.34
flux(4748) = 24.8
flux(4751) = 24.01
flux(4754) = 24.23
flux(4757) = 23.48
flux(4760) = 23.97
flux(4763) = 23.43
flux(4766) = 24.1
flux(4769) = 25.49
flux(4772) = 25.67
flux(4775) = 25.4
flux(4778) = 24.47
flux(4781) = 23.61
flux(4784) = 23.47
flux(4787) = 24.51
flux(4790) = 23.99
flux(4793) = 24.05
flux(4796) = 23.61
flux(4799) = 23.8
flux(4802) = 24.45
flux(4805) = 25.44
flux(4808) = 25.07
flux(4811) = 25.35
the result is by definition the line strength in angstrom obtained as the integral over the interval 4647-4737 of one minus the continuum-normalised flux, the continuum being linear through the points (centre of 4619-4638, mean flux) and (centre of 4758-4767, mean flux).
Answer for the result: 0.22 angstrom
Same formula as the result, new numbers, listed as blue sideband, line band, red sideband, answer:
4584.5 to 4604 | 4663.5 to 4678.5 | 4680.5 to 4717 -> 0.09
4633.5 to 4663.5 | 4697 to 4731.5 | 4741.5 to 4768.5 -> 1.17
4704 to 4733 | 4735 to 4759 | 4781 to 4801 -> -1.05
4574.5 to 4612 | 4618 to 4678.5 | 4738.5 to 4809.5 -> 0.50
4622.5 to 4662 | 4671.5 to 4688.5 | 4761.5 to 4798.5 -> -0.28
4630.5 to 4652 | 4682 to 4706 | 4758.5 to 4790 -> 0.70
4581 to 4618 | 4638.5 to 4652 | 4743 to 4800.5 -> 0.41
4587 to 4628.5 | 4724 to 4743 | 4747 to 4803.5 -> -0.67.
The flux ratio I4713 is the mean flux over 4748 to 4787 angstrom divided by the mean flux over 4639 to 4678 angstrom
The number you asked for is 1.06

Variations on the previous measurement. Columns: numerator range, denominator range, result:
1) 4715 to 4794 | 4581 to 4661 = 1.06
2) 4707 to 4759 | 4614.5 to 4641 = 1.05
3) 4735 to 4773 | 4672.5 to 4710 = 1.07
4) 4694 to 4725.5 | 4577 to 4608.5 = 1.01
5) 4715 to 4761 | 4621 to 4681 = 1.05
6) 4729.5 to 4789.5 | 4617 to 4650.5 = 1.08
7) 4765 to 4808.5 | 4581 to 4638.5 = 1.08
